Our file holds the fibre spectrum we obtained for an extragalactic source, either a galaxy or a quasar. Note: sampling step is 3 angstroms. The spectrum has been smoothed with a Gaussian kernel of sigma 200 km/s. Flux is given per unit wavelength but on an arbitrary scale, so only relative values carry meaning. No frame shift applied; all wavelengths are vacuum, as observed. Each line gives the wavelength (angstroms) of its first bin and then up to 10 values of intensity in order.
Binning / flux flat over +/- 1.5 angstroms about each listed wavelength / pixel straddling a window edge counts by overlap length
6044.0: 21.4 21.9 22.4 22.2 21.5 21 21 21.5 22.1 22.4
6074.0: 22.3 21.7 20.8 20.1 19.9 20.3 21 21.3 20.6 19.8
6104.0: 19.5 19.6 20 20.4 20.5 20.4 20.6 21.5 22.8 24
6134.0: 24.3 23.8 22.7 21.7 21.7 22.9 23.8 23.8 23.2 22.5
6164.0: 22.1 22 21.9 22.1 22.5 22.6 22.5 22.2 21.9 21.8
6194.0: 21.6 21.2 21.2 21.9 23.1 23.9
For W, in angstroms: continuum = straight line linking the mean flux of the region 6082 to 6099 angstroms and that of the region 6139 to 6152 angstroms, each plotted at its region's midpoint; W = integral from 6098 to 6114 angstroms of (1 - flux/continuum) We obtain 0.9 angstroms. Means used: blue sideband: 20.5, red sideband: 22.4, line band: 19.9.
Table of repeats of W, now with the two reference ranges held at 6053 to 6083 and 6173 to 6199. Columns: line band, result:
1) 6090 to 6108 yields 1.12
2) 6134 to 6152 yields -0.79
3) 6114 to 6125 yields 0.57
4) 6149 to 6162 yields -0.84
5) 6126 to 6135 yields -0.72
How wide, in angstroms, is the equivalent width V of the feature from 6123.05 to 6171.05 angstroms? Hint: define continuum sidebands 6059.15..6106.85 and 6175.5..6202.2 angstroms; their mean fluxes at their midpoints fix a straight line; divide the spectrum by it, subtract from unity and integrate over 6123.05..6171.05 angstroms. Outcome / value -2.81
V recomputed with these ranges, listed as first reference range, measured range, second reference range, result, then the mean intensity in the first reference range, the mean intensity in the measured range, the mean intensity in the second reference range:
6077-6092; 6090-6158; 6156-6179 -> -0.9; 20.5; 21.7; 22.4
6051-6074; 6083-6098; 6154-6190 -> 0.9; 21.7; 20.6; 22.4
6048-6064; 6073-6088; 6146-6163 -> 0.7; 21.6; 20.9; 23.1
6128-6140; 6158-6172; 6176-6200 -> 0.3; 23.7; 22.2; 22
